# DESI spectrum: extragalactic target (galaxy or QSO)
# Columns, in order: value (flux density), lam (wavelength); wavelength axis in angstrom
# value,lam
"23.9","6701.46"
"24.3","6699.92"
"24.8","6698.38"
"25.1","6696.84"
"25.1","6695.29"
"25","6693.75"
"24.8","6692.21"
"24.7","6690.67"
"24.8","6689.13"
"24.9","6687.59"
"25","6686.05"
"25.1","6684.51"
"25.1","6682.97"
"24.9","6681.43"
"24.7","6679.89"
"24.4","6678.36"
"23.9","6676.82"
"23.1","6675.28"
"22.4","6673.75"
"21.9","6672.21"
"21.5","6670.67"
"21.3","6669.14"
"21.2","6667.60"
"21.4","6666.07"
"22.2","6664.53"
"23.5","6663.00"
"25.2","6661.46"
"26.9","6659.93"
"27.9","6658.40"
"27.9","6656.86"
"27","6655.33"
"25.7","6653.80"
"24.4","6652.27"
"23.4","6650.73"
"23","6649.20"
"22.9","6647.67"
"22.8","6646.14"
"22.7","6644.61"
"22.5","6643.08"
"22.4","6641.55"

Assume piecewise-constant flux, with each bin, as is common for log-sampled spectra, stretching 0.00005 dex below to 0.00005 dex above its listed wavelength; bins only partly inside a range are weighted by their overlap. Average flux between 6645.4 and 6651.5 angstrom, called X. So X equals 23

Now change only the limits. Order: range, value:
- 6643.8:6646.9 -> 22.7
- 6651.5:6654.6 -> 25.1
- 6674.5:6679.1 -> 23.8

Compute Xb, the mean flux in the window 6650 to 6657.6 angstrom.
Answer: 25.7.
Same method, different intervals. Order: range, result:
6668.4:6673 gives 21.6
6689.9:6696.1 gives 24.9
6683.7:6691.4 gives 24.9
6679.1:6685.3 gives 25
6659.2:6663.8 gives 25.2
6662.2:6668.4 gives 22.1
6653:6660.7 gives 27.1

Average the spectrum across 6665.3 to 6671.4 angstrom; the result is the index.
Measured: 21.4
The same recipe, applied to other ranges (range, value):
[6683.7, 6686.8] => 25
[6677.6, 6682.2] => 24.7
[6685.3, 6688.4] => 24.9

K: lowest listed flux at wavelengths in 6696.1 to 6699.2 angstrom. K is 24.8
